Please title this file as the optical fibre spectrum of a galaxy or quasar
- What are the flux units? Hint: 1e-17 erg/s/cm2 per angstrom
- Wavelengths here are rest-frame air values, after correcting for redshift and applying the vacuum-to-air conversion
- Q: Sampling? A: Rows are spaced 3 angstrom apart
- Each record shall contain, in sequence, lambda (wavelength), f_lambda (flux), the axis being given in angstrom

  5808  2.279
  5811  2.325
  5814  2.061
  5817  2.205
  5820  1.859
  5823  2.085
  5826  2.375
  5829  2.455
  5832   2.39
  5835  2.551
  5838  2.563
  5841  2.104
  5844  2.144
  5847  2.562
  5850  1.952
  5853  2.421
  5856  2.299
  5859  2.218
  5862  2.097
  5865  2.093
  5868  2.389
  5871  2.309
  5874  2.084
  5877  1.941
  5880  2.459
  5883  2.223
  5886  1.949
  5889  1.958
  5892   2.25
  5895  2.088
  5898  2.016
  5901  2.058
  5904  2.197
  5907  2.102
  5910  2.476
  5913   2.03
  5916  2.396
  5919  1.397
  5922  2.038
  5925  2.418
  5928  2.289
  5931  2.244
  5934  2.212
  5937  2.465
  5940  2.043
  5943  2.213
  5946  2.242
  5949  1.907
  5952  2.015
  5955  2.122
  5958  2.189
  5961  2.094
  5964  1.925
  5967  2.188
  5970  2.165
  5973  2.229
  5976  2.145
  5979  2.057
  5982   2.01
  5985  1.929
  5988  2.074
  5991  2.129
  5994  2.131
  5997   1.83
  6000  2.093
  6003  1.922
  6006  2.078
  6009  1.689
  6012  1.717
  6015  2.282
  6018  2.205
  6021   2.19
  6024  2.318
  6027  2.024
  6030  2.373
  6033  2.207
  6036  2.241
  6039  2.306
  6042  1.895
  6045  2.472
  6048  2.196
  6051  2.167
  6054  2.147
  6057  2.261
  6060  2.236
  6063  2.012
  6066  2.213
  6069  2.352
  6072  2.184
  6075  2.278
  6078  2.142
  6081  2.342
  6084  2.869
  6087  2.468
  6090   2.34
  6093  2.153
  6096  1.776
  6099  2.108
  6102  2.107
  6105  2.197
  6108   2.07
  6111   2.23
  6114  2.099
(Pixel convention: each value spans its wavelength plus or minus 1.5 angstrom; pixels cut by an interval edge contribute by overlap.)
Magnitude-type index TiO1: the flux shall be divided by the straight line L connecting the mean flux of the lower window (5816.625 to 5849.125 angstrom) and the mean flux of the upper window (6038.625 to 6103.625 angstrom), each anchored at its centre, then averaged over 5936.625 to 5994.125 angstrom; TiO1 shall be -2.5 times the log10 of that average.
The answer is 0.08 mag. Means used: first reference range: 2.3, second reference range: 2.23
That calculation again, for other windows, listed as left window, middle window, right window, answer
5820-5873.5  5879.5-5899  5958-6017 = 0.04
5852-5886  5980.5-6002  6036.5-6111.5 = 0.10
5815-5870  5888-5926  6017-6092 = 0.08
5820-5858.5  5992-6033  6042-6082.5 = 0.08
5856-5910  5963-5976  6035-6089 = 0.04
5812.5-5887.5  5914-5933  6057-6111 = 0.05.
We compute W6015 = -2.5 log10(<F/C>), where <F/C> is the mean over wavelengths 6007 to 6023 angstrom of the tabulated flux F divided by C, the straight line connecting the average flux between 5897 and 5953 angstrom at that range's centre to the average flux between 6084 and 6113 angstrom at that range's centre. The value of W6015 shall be 0.08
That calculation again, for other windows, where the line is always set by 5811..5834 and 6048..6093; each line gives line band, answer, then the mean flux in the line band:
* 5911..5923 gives 0.13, 1.98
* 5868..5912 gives 0.04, 2.16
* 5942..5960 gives 0.07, 2.11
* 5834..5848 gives -0.07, 2.37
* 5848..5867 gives 0.02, 2.2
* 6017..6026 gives 0.02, 2.23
